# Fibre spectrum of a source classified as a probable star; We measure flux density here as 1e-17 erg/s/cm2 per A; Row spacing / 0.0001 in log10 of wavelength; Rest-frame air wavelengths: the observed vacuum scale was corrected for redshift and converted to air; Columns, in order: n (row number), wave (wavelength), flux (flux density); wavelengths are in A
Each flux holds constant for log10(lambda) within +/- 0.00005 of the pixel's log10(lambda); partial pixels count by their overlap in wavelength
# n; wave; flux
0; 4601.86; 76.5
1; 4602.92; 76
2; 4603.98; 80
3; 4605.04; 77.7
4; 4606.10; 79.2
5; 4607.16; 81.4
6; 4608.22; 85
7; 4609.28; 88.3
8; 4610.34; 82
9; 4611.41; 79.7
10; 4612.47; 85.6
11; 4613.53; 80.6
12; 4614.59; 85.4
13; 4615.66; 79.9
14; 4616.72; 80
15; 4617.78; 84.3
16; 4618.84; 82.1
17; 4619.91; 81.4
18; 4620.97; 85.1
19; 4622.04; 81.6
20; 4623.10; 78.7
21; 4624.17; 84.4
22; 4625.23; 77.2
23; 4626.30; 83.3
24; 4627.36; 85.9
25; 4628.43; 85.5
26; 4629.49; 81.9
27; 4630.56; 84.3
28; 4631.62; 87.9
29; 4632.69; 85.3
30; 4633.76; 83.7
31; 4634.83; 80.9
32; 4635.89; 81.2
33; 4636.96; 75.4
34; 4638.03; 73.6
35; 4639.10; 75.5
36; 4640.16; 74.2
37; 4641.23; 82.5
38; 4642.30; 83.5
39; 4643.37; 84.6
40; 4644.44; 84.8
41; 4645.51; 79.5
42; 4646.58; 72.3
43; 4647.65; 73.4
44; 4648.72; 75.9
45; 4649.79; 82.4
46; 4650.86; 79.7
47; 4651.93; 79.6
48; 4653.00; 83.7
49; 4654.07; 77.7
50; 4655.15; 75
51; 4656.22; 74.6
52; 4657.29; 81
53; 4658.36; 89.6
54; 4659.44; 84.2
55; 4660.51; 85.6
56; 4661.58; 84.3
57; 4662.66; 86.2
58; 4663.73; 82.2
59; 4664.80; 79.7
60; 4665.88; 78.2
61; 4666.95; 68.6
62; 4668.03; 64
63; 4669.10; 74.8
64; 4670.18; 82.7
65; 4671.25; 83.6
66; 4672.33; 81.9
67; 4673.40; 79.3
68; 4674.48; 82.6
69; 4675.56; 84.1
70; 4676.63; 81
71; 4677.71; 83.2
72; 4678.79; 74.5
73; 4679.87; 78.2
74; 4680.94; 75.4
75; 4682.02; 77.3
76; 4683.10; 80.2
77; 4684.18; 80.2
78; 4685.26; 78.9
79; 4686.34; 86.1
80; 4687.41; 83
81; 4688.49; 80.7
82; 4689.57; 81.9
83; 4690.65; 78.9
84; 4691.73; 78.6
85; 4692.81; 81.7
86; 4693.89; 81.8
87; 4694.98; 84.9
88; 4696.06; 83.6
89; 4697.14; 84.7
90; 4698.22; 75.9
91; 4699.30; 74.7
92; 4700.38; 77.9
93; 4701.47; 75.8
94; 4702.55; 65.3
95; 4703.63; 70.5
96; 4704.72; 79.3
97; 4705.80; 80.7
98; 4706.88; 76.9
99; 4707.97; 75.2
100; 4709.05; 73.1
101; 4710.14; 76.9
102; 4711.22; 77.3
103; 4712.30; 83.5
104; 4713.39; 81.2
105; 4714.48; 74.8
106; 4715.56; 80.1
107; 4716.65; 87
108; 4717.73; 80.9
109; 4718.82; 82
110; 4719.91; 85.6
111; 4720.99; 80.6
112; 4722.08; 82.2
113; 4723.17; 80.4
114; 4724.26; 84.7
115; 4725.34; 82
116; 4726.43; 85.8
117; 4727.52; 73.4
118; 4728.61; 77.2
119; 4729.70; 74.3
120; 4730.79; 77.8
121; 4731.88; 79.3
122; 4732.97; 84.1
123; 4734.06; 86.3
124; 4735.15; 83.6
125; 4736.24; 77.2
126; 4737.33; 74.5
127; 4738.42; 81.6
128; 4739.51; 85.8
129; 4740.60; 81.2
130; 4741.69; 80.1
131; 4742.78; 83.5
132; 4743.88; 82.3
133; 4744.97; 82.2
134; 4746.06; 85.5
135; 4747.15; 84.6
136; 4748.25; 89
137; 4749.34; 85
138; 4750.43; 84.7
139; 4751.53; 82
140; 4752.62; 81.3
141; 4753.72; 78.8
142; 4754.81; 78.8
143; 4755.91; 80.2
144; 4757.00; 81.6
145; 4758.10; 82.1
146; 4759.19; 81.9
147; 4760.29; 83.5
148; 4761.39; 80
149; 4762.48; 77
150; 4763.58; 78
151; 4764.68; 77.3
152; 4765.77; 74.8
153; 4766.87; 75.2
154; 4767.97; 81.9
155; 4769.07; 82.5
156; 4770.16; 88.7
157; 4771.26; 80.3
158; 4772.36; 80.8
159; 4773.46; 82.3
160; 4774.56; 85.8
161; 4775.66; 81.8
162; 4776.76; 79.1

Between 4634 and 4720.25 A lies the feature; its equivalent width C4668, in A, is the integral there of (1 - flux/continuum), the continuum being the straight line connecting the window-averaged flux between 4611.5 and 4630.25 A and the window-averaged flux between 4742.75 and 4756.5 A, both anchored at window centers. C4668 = 3.4 A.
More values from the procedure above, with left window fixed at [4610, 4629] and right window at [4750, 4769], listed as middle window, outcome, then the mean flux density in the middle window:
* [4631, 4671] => 1.0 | 79.7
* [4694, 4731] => 0.8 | 79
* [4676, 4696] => 0.2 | 80.5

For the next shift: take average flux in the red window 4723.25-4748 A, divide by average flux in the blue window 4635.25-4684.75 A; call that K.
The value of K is 1.02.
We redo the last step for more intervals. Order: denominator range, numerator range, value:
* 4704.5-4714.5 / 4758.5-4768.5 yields 1.01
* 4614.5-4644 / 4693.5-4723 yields 0.97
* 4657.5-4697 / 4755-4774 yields 1.00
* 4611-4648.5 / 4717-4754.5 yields 1.01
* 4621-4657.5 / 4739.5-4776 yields 1.02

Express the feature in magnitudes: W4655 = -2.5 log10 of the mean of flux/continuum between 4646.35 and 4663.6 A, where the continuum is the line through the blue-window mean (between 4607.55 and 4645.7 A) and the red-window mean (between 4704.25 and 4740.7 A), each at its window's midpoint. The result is 0.014 mag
